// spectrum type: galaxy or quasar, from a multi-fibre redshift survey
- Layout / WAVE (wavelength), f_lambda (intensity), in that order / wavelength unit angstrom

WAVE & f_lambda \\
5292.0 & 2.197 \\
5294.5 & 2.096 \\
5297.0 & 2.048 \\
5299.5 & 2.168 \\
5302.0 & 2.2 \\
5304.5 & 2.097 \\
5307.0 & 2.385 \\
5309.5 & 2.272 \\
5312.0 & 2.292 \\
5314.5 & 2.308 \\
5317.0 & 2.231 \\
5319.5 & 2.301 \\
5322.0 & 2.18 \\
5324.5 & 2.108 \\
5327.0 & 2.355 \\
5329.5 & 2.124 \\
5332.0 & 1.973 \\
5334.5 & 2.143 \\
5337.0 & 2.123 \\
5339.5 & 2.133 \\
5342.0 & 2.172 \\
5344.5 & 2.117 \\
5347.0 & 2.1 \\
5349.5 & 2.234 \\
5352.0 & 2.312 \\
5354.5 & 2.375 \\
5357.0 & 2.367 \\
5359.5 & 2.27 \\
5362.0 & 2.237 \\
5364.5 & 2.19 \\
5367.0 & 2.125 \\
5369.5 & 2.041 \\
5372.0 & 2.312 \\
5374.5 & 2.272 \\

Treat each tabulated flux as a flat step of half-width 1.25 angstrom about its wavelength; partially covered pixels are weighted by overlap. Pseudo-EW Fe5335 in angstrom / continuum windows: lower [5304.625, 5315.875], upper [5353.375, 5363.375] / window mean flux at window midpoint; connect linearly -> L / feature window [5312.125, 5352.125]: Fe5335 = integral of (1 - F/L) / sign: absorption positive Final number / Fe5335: 2.1 angstrom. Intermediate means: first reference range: 2.29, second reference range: 2.31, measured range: 2.18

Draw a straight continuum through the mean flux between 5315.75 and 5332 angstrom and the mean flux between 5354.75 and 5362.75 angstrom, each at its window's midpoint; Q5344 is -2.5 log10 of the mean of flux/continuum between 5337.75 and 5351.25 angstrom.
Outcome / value 0.05 mag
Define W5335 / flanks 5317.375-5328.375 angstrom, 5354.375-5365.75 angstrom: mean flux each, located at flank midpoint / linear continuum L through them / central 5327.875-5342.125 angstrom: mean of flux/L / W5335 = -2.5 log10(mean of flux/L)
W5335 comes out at 0.07 mag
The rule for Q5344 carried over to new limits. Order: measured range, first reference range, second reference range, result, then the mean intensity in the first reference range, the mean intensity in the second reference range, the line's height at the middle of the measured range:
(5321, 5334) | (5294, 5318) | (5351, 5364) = 0.05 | 2.21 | 2.31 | 2.25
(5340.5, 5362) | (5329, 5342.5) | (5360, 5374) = -0.05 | 2.11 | 2.19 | 2.15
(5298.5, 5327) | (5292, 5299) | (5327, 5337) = -0.06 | 2.1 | 2.12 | 2.11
